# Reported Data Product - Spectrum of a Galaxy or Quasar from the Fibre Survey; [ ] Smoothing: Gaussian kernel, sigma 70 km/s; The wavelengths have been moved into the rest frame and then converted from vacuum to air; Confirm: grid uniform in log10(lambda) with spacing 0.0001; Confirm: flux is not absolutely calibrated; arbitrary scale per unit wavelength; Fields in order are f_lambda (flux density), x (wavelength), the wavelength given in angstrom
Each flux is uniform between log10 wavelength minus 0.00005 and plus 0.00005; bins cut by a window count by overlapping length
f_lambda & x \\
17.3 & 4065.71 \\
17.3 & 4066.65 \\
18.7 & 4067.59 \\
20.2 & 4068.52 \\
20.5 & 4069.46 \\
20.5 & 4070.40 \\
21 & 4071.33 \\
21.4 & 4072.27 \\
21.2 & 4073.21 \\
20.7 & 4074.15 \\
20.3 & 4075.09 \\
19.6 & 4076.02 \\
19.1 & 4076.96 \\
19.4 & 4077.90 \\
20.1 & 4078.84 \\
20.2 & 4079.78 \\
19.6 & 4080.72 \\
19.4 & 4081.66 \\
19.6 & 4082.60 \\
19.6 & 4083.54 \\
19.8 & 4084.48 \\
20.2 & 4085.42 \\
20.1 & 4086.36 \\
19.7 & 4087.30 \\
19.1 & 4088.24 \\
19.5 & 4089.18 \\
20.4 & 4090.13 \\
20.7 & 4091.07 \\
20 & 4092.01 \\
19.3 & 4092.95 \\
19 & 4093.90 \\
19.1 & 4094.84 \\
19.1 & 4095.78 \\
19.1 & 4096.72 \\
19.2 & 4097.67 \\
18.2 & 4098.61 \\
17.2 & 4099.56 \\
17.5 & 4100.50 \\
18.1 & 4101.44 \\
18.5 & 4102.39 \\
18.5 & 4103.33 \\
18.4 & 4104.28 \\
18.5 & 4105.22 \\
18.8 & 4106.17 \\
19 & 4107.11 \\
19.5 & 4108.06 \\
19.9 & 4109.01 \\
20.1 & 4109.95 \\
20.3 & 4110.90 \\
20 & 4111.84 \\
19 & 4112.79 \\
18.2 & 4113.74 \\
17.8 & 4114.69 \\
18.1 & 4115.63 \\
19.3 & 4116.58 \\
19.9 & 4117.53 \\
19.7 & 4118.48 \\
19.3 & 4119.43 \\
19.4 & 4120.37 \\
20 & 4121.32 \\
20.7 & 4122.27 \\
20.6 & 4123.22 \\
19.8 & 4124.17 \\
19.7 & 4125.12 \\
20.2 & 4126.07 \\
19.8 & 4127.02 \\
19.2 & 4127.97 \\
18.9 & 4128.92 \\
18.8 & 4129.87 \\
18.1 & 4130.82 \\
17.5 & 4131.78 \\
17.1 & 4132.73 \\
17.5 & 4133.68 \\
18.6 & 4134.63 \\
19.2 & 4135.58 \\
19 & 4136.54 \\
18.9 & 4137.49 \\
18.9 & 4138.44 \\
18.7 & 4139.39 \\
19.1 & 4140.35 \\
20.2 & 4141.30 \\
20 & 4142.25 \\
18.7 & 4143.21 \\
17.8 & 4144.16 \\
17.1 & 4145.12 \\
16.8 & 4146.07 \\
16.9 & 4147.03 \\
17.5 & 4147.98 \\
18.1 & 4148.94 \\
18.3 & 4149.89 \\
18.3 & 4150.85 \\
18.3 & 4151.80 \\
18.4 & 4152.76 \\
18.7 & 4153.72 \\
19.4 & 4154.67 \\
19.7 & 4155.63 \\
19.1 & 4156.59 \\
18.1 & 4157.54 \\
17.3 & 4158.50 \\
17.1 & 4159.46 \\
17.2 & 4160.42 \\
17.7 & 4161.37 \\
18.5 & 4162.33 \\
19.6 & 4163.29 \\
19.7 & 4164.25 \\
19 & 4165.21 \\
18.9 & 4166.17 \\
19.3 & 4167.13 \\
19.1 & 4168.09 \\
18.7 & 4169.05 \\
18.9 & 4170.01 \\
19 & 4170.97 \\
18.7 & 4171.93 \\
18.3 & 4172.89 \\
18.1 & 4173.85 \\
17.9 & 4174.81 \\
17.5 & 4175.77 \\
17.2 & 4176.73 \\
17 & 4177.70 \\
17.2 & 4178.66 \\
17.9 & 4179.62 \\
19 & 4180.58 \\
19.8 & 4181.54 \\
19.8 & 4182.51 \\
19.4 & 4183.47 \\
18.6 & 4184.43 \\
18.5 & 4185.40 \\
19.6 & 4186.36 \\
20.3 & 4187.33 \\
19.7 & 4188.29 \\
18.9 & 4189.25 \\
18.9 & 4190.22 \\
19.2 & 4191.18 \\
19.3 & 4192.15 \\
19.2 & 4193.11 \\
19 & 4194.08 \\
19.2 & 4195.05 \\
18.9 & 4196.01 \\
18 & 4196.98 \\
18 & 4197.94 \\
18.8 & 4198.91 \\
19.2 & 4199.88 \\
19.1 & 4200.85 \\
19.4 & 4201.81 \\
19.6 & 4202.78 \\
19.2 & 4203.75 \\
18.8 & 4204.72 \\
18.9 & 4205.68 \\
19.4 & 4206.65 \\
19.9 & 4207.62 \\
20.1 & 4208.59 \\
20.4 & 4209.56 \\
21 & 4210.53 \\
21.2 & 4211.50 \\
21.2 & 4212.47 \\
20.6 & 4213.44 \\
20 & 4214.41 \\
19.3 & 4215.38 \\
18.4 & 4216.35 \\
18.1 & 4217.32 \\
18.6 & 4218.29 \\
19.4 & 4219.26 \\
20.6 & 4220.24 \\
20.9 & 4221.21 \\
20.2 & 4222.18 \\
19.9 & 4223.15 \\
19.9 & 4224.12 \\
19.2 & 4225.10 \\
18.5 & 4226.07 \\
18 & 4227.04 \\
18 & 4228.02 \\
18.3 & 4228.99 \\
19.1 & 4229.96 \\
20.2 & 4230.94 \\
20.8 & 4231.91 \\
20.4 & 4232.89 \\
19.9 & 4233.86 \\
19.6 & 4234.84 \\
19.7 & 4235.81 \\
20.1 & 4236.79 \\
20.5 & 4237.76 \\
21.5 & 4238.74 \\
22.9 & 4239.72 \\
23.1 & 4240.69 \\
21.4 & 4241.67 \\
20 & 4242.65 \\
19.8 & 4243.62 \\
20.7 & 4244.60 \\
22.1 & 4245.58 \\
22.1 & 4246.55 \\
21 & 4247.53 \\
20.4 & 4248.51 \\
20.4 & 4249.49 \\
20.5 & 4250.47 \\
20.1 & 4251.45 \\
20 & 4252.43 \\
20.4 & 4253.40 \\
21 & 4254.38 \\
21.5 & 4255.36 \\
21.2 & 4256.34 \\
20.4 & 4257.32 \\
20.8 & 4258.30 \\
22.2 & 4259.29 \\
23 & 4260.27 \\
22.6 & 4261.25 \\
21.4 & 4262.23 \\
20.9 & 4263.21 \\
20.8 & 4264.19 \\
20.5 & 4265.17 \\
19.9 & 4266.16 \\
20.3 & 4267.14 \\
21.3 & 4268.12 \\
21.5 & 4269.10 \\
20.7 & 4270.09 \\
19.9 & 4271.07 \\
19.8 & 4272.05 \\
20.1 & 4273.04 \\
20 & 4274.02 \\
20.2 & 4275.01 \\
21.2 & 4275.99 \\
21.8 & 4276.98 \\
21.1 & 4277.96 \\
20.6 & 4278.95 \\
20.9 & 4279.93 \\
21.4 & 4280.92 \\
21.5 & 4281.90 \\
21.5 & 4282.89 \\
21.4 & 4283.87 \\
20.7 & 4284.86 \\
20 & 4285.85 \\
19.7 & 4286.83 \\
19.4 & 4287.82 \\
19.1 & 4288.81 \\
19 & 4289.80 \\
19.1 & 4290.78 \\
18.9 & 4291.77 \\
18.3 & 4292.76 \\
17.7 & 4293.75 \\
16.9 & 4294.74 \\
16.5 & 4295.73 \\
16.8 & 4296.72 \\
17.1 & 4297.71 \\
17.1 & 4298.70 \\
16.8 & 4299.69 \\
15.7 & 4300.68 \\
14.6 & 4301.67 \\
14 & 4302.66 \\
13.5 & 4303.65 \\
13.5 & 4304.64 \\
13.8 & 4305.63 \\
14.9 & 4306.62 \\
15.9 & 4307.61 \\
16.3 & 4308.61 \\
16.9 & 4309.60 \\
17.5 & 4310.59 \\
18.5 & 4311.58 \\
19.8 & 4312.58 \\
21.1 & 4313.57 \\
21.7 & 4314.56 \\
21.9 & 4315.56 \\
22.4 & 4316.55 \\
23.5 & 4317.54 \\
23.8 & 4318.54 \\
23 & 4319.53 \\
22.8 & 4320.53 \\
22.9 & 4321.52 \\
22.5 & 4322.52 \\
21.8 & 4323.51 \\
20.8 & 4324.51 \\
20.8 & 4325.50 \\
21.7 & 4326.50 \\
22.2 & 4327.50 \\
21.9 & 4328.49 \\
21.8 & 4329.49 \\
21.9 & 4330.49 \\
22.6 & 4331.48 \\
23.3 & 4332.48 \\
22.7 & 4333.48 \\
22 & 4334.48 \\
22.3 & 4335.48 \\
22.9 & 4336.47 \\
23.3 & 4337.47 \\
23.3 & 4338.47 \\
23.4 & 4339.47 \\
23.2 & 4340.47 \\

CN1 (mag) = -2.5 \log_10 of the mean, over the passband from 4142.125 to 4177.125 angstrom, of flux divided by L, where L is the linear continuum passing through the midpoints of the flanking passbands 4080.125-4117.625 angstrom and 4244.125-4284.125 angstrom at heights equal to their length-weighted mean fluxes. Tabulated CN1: 0.085 mag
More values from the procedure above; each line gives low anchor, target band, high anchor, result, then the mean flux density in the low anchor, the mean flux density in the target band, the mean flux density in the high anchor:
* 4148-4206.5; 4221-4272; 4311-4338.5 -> -0.014 mag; 18.7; 20.6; 22.1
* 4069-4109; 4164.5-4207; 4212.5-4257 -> 0.063 mag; 19.5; 18.8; 20.2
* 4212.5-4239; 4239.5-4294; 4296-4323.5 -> -0.087 mag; 19.6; 20.7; 18.5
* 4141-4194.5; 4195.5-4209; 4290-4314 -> -0.058 mag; 18.6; 19.1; 16.7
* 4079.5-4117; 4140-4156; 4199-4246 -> 0.061 mag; 19.2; 18.4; 19.9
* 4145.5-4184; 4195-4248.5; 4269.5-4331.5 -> -0.057 mag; 18.4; 19.9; 19.5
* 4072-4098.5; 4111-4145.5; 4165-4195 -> 0.016 mag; 19.8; 19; 18.8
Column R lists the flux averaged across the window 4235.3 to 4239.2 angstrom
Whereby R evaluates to 20.4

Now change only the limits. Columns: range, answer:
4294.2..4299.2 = 16.9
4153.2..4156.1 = 19.3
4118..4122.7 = 19.8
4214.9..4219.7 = 18.8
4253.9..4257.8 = 21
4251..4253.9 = 20.2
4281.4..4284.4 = 21.5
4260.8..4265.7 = 21.2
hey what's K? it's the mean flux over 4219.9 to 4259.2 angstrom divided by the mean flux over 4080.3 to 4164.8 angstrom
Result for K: 1.1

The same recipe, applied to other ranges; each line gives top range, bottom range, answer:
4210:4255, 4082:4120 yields 1.05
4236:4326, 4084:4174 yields 1.06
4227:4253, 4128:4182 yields 1.11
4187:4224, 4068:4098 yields 0.98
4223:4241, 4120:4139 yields 1.05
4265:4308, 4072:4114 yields 0.96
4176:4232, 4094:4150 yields 1.02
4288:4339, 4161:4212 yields 1.03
